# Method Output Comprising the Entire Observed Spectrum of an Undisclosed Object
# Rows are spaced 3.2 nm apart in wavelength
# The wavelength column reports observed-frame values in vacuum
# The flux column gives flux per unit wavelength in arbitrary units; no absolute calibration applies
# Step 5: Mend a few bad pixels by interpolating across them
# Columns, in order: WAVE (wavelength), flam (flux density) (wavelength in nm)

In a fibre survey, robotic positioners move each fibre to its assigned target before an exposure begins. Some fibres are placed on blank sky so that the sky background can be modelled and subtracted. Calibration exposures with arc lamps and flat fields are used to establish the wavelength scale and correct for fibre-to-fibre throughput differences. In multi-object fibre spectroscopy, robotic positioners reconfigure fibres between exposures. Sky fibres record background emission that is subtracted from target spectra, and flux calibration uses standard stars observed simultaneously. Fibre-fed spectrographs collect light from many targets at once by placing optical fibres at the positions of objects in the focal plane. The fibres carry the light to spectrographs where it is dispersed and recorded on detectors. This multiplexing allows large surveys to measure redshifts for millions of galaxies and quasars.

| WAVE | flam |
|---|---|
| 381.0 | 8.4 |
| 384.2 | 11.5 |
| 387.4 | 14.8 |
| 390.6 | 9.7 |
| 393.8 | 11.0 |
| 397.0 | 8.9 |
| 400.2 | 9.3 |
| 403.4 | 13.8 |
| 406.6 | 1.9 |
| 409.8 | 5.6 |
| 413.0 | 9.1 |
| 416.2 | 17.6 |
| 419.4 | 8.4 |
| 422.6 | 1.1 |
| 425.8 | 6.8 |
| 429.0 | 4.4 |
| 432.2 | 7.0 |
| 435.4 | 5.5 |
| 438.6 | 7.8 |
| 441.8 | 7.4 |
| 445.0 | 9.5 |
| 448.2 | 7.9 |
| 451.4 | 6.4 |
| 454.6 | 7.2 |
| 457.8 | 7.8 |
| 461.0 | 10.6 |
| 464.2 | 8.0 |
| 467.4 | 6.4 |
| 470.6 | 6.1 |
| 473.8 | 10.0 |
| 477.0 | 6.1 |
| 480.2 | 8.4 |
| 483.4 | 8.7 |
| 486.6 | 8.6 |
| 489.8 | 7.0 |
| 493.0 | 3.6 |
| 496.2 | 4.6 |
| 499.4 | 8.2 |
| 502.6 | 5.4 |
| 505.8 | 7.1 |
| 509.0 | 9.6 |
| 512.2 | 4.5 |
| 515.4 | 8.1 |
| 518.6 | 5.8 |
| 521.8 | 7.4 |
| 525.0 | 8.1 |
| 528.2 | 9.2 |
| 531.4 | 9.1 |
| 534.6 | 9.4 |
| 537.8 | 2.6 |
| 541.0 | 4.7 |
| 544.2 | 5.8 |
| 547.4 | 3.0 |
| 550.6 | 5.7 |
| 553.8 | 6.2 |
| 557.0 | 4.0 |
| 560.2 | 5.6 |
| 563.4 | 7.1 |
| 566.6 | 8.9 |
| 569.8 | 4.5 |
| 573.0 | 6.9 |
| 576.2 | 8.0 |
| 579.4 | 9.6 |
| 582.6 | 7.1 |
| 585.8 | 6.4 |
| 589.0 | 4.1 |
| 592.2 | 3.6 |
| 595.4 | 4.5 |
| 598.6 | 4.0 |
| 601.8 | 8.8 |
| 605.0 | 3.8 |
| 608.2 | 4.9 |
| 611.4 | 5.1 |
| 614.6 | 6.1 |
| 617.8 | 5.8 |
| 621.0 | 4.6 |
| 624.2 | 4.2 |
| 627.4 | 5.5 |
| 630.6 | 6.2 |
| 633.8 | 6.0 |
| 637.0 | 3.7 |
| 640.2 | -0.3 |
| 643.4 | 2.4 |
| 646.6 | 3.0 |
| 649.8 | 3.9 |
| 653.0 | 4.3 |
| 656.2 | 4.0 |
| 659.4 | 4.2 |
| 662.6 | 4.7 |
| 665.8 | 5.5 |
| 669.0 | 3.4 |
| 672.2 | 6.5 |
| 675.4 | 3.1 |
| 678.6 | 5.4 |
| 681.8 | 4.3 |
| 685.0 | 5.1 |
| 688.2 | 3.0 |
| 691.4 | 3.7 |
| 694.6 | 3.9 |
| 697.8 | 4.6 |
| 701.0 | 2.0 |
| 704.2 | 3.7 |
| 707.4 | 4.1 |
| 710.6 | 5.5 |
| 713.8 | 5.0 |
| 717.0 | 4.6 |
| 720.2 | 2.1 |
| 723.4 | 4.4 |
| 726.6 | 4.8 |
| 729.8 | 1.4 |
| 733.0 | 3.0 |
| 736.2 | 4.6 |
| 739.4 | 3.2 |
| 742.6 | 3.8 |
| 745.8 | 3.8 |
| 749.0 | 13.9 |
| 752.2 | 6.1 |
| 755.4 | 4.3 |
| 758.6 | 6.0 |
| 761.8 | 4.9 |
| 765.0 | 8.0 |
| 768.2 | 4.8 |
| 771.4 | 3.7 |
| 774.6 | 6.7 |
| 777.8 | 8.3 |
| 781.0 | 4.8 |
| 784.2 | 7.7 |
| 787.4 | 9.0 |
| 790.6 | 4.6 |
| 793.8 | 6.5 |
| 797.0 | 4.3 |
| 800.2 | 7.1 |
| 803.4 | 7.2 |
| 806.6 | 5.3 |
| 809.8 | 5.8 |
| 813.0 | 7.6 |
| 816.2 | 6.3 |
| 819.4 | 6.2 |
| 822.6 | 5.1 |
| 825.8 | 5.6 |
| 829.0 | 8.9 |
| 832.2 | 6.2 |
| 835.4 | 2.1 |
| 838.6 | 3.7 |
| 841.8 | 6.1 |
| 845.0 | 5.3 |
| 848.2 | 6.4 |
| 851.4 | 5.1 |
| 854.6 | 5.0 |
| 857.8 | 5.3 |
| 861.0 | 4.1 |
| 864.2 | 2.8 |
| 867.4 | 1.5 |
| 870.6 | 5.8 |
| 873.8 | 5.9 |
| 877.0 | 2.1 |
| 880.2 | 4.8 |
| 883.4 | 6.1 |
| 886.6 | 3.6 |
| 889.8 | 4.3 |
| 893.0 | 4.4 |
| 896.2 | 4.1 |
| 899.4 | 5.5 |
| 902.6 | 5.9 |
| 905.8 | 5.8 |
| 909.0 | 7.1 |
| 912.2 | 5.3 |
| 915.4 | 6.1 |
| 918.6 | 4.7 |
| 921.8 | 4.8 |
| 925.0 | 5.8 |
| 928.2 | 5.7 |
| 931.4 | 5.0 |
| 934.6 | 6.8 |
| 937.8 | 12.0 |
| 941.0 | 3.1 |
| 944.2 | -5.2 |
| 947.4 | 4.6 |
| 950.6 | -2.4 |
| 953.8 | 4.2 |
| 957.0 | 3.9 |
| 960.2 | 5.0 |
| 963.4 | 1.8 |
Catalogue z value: 1.006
